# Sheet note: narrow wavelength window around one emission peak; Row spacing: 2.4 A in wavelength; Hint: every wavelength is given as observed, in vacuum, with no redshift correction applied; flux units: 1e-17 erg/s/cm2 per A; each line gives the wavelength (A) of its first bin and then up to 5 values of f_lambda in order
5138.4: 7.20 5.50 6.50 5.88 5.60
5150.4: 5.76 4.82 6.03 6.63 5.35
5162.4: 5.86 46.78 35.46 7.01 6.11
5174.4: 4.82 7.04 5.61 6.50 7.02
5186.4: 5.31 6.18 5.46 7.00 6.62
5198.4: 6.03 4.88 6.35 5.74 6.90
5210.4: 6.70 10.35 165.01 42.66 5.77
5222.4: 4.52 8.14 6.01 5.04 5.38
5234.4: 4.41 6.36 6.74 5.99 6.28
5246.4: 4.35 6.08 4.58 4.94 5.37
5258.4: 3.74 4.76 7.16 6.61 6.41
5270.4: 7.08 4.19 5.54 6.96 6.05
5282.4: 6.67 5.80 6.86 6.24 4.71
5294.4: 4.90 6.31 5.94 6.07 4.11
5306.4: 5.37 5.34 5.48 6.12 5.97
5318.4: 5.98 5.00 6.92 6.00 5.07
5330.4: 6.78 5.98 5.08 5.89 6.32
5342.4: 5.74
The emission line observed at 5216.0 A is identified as [O III] 5007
